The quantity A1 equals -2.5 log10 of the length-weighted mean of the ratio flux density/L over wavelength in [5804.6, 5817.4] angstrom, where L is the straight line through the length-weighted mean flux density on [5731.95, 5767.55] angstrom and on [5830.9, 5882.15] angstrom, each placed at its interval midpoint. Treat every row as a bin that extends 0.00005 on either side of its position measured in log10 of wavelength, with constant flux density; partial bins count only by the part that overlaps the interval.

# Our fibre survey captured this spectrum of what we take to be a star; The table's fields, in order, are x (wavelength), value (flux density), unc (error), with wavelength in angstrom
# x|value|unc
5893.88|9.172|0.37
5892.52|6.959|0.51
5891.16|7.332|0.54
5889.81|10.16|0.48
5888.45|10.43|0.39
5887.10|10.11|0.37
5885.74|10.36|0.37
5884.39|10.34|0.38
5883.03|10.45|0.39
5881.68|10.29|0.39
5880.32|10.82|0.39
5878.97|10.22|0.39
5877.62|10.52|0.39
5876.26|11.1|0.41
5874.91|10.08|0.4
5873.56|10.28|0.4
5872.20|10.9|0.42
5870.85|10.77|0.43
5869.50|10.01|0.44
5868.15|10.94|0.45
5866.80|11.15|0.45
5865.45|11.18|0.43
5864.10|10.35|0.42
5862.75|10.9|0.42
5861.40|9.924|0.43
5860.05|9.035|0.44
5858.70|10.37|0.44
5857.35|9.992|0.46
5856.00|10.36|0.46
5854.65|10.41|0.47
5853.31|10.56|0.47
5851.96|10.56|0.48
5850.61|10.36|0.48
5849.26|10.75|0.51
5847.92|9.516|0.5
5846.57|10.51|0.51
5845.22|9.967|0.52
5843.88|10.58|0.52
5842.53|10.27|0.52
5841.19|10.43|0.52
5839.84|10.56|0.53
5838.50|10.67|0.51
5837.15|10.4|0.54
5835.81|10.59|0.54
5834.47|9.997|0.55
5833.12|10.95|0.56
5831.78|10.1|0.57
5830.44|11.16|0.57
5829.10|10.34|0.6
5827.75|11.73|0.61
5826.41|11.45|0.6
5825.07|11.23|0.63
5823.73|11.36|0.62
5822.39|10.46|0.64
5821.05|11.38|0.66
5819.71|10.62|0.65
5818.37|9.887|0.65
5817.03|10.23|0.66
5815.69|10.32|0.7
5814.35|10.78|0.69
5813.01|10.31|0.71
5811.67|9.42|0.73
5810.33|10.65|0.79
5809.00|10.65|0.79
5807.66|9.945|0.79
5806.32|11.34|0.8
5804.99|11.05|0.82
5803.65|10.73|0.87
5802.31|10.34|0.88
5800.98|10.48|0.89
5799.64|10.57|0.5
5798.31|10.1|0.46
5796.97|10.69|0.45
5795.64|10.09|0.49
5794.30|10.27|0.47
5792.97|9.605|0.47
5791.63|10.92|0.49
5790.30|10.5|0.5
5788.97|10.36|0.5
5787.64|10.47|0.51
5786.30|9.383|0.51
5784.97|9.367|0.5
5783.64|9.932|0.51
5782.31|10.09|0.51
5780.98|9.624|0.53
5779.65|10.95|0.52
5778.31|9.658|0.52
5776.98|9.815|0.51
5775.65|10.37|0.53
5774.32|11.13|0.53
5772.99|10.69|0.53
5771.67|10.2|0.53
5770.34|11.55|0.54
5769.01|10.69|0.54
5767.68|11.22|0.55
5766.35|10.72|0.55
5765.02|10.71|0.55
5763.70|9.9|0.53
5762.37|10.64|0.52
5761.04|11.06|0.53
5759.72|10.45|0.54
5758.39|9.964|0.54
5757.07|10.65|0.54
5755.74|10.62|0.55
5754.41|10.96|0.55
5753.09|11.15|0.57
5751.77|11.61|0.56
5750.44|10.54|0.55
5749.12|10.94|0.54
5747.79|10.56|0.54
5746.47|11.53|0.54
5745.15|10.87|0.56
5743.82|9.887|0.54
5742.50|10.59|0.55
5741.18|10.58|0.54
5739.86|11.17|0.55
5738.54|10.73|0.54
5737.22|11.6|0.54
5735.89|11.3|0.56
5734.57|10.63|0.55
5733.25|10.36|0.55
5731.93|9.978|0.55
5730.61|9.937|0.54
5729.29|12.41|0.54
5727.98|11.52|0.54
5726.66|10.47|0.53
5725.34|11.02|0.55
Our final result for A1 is 0.01 mag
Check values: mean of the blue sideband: 10.8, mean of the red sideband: 10.4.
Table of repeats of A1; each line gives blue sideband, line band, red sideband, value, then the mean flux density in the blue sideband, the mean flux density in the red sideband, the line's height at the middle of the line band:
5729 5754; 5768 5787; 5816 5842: 0.05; 10.8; 10.7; 10.8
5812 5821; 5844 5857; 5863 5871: 0.03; 10.4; 10.7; 10.6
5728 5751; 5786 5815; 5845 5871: 0.02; 10.8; 10.4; 10.6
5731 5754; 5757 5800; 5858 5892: 0.03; 10.8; 10.3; 10.7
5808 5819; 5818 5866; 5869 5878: -0.01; 10.3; 10.5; 10.4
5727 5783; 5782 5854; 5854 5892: 0.00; 10.7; 10.3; 10.5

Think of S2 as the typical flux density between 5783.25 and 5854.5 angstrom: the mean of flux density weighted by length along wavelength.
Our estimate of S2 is 10.5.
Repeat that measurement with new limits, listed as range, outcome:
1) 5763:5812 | 10.4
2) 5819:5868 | 10.6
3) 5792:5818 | 10.4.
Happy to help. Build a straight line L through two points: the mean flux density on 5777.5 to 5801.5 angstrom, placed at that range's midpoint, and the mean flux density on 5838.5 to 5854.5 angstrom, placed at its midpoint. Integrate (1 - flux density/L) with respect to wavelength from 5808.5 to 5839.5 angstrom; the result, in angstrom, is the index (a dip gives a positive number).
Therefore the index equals -1.0 angstrom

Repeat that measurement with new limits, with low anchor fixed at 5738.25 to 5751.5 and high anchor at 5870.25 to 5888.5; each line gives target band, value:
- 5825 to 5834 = -0.32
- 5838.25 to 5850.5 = 0.23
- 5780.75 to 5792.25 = 0.64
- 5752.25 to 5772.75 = 0.04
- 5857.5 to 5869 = 0.06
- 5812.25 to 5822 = 0.11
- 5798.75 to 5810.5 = 0.01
